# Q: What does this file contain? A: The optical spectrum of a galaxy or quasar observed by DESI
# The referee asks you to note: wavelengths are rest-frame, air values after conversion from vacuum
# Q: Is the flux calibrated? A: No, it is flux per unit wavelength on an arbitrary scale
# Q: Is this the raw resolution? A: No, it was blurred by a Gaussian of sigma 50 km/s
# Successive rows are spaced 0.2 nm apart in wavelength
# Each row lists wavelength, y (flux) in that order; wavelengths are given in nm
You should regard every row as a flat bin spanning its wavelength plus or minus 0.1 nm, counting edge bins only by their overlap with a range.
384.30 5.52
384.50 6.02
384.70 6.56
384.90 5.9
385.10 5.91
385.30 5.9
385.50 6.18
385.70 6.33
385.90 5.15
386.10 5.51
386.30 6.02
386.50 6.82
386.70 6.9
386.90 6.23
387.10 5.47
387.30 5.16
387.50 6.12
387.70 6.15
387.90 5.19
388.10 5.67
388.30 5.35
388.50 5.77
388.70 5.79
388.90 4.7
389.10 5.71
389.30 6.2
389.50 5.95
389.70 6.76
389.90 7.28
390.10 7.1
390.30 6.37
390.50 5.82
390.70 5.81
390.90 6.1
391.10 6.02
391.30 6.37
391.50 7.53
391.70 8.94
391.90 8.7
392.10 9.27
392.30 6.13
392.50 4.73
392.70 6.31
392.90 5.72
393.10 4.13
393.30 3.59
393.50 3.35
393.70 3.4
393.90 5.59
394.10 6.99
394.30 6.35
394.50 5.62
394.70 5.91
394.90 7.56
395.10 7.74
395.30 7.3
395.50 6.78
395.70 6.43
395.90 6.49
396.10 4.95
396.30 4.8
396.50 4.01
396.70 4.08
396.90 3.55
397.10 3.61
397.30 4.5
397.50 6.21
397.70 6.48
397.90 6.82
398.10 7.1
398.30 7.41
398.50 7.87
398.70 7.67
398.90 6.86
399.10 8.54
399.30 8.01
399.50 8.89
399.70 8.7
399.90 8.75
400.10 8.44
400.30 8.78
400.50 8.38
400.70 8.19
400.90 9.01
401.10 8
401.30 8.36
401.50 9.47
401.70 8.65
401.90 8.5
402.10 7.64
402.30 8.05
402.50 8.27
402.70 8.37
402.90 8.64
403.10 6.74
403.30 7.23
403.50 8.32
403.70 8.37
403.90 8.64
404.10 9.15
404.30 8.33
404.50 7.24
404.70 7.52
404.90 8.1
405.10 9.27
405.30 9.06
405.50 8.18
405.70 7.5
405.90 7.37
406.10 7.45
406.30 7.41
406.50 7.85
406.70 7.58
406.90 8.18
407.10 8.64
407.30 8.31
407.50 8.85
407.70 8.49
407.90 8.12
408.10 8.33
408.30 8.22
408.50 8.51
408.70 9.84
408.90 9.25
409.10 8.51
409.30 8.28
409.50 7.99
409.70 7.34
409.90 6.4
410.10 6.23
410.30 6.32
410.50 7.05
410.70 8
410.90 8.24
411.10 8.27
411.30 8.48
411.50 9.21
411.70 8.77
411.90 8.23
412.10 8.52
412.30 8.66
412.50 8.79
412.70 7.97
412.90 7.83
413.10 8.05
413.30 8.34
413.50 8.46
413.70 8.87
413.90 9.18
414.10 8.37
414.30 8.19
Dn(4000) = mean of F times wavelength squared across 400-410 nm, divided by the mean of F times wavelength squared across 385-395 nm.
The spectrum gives 1.5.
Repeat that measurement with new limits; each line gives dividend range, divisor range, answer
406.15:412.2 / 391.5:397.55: 1.51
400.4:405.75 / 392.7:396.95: 1.57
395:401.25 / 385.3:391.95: 1.17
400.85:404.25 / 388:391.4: 1.47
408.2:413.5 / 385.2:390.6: 1.52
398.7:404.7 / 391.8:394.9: 1.49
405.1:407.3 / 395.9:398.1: 1.65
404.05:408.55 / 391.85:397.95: 1.52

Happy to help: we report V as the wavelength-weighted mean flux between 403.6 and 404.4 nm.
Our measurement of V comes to 8.62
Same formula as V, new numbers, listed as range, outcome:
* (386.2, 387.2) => 6.29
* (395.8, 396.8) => 4.87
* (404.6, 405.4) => 8.49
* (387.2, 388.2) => 5.66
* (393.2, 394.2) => 4.58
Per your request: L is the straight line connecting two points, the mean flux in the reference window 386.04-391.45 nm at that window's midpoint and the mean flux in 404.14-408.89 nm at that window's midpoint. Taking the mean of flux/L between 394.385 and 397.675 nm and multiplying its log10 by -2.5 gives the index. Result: 0.22 mag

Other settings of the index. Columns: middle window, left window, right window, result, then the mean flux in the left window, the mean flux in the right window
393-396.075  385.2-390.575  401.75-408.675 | 0.180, 5.99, 8.15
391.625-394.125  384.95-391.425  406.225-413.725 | 0.106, 6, 8.16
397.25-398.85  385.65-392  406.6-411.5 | 0.038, 6.22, 8.08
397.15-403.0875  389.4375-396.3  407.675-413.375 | -0.125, 6.25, 8.14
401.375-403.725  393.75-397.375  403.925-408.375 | -0.125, 5.66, 8.15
